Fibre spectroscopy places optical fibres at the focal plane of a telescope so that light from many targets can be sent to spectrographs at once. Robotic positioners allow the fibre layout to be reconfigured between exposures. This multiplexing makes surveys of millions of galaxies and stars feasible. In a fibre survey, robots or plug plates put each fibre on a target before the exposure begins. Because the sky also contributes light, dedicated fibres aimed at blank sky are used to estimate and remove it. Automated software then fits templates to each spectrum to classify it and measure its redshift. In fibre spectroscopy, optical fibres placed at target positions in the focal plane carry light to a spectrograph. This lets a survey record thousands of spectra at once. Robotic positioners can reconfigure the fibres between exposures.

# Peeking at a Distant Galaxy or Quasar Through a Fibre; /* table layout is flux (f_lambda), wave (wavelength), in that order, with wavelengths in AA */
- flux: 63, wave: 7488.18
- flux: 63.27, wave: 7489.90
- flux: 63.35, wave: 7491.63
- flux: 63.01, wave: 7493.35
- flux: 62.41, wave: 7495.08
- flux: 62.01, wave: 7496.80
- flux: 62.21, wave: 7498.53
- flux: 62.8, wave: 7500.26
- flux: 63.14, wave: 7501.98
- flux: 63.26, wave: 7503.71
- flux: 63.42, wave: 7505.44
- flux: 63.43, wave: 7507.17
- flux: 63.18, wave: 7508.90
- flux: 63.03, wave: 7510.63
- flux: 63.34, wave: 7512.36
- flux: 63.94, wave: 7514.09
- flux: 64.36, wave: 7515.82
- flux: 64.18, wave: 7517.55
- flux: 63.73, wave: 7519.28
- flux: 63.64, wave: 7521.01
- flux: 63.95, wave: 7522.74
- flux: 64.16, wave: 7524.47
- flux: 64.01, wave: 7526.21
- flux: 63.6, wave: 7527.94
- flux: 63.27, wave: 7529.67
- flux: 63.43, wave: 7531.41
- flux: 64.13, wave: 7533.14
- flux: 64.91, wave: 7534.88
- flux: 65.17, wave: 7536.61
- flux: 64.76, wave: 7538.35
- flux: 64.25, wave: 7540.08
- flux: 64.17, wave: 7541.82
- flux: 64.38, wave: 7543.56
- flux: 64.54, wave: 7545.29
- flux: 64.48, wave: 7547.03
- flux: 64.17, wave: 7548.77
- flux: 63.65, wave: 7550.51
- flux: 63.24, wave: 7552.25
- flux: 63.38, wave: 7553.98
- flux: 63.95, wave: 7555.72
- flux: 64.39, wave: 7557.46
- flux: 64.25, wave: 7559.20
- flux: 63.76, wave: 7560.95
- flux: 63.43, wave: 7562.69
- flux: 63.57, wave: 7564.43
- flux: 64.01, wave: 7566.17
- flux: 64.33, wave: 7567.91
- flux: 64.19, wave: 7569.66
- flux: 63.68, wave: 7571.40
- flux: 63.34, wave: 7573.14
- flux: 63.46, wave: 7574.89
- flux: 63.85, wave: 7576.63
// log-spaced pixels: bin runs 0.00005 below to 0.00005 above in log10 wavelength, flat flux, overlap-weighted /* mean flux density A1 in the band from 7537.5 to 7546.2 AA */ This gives 64.4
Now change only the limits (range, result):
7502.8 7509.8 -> 63.2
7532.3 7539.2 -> 64.7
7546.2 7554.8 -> 63.8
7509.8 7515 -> 63.4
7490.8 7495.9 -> 62.9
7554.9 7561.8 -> 64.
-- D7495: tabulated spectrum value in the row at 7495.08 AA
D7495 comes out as 62.41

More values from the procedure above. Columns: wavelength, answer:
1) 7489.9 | 63.27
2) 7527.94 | 63.6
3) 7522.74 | 63.95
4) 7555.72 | 63.95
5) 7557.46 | 64.39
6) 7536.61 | 65.17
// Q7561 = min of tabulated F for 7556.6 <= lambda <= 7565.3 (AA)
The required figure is 63.43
